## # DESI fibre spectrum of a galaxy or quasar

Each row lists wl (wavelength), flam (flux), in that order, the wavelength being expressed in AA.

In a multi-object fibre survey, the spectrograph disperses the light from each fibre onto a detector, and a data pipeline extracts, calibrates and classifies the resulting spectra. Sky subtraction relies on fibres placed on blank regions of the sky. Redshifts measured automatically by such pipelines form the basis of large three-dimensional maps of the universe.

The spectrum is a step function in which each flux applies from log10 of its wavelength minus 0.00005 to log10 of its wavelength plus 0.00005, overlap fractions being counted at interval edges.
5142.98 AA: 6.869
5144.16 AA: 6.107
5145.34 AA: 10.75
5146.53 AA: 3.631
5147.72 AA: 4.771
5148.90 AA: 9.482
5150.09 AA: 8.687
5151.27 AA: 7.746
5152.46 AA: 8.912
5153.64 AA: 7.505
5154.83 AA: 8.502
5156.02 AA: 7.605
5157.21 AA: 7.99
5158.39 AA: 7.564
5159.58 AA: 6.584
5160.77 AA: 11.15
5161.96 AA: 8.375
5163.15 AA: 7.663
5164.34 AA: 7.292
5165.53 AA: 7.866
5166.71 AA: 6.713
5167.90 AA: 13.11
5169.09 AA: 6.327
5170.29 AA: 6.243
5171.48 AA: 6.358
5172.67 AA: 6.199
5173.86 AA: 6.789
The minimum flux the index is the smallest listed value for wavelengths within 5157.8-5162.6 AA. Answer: 6.584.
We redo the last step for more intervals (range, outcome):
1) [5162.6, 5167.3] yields 6.713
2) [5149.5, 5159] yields 7.505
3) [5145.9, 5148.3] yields 3.631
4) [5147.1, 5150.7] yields 4.771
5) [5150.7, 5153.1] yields 7.746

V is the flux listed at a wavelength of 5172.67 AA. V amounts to 6.199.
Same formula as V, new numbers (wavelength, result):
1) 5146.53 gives 3.631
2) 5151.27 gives 7.746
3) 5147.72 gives 4.771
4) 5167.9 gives 13.11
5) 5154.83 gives 8.502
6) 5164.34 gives 7.292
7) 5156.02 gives 7.605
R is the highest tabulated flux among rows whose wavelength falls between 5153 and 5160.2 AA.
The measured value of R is 8.502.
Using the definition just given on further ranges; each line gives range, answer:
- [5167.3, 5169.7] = 13.11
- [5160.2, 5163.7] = 11.15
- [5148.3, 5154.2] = 9.482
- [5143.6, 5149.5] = 10.75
